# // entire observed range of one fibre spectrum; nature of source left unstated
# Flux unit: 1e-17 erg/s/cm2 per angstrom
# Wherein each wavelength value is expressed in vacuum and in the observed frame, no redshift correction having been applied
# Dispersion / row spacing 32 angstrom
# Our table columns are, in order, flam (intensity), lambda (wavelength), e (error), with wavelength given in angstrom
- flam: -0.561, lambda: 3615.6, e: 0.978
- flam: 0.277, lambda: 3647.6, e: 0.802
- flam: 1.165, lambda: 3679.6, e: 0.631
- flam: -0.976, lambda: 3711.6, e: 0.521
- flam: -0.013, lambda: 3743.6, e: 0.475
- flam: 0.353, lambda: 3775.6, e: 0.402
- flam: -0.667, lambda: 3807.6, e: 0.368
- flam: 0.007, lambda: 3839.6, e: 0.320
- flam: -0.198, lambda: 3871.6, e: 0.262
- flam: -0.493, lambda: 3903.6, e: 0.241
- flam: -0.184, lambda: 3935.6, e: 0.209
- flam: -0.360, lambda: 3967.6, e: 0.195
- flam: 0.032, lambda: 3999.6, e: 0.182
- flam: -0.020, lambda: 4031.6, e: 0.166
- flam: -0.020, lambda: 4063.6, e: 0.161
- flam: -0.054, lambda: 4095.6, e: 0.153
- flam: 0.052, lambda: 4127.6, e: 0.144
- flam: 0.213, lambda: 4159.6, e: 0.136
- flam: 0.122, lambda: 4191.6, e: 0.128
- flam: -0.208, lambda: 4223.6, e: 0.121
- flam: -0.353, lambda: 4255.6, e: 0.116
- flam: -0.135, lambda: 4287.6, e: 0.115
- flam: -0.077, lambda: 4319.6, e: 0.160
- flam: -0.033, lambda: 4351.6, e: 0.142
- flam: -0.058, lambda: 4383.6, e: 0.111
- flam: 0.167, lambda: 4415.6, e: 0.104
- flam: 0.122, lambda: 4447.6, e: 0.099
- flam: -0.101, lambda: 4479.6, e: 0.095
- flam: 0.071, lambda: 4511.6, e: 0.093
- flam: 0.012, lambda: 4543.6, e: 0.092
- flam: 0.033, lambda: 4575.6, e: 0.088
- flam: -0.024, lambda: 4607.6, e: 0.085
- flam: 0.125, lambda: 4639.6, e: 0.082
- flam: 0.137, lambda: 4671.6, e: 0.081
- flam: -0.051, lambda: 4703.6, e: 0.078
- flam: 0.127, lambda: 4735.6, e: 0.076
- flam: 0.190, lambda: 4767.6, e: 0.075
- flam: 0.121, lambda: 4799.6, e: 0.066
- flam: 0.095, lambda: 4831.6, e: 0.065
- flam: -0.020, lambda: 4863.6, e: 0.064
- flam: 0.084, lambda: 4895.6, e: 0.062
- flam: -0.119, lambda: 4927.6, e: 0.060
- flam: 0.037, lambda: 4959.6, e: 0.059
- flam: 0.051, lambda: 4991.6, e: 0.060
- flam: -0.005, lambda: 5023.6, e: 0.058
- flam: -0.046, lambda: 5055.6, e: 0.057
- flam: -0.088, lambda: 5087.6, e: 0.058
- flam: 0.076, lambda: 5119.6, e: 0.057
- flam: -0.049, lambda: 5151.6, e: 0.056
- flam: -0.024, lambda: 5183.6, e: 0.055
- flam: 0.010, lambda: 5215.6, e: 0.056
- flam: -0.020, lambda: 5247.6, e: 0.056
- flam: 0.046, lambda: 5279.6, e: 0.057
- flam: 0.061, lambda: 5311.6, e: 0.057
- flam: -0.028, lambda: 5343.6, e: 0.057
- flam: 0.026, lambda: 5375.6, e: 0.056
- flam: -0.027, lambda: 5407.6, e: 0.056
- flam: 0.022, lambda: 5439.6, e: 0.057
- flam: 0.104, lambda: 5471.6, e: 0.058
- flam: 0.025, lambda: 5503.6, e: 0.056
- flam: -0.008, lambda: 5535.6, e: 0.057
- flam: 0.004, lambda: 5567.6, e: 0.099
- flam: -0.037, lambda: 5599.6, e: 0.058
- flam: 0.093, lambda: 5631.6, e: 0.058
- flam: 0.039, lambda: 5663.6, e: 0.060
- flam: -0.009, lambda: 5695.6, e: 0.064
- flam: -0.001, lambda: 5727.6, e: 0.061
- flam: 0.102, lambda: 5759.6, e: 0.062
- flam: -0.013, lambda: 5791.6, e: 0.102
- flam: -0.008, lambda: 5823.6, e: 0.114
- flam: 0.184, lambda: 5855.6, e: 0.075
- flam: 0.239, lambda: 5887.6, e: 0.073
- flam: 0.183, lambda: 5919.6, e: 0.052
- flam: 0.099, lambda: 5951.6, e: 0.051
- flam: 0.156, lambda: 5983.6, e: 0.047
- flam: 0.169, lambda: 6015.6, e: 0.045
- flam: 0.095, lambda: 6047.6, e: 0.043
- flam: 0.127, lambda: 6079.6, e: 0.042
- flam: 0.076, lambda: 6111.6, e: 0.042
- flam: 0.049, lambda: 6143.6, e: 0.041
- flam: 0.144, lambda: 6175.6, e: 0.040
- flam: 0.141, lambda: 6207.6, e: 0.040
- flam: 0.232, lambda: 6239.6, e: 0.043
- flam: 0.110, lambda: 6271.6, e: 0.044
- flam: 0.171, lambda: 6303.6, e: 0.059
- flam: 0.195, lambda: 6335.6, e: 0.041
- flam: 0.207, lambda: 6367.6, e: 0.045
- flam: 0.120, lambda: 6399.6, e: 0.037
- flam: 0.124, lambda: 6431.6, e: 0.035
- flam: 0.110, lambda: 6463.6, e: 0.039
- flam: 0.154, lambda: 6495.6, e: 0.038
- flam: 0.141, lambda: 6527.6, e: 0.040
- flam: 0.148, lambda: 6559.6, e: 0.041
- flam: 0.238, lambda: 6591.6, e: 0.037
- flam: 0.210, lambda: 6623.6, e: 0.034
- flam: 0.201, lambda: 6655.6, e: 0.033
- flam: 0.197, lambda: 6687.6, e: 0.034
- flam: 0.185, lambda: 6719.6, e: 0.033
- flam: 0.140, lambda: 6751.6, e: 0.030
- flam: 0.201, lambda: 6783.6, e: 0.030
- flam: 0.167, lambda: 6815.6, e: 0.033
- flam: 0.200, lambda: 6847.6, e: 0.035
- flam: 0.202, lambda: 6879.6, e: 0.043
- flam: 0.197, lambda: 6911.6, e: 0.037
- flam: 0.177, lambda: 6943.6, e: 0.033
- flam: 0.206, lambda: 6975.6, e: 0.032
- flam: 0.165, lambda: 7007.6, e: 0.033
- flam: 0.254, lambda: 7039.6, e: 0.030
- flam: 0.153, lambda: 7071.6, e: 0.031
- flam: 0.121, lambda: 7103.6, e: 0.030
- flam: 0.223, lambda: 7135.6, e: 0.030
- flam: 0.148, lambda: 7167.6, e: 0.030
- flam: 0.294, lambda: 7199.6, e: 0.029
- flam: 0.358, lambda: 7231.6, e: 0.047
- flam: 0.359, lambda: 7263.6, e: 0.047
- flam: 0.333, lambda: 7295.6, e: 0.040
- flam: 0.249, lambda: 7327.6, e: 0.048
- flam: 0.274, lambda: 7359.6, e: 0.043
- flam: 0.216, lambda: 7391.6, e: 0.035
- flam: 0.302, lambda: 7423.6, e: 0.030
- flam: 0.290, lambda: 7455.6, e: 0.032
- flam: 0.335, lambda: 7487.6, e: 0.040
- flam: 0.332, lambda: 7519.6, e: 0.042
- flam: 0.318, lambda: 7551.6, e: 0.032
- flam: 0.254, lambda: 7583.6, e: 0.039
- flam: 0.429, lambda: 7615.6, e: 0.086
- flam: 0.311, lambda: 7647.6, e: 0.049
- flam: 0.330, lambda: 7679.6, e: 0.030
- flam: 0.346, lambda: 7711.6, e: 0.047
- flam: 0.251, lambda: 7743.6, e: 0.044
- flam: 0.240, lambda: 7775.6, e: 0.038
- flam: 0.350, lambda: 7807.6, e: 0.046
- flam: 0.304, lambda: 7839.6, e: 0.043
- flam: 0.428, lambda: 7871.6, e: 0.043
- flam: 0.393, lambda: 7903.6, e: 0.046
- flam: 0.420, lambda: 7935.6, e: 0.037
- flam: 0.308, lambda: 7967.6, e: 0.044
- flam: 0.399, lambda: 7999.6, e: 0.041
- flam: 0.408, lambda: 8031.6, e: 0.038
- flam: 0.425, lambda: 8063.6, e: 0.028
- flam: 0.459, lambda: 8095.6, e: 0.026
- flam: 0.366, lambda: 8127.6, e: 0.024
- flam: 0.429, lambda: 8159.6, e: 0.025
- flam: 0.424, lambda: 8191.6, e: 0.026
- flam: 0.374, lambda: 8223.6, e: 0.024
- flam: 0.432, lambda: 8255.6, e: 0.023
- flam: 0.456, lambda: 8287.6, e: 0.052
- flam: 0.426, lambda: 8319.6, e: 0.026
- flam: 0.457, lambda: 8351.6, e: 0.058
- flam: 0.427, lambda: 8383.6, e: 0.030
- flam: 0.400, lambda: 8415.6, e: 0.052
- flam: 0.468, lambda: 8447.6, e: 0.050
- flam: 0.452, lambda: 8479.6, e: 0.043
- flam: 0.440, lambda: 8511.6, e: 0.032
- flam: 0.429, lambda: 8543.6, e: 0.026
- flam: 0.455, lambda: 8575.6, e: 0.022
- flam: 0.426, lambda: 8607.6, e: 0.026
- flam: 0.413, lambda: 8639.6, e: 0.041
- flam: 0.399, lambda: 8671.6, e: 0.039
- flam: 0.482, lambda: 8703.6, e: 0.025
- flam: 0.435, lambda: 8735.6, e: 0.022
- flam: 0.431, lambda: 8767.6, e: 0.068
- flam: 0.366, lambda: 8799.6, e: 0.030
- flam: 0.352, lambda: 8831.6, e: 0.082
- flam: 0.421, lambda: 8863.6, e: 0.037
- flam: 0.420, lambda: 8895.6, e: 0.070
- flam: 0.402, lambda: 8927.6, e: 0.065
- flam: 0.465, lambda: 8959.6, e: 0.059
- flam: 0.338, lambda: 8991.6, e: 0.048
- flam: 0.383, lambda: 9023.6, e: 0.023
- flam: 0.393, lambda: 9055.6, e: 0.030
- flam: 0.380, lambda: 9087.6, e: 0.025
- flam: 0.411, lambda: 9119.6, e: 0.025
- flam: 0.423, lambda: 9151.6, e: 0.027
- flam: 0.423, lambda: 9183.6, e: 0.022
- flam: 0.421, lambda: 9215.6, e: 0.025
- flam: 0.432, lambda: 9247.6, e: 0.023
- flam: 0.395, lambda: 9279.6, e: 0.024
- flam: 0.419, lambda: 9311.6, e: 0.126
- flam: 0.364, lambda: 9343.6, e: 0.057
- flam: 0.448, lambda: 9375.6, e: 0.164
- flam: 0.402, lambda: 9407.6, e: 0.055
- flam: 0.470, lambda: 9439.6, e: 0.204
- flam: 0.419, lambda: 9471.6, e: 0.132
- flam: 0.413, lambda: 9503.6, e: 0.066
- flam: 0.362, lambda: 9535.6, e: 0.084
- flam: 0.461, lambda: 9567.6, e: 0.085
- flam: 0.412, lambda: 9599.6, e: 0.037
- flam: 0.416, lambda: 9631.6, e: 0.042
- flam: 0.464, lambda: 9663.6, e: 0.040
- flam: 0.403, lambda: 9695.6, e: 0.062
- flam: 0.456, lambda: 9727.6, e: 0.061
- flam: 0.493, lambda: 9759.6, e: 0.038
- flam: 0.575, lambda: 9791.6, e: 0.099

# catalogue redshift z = 0.81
